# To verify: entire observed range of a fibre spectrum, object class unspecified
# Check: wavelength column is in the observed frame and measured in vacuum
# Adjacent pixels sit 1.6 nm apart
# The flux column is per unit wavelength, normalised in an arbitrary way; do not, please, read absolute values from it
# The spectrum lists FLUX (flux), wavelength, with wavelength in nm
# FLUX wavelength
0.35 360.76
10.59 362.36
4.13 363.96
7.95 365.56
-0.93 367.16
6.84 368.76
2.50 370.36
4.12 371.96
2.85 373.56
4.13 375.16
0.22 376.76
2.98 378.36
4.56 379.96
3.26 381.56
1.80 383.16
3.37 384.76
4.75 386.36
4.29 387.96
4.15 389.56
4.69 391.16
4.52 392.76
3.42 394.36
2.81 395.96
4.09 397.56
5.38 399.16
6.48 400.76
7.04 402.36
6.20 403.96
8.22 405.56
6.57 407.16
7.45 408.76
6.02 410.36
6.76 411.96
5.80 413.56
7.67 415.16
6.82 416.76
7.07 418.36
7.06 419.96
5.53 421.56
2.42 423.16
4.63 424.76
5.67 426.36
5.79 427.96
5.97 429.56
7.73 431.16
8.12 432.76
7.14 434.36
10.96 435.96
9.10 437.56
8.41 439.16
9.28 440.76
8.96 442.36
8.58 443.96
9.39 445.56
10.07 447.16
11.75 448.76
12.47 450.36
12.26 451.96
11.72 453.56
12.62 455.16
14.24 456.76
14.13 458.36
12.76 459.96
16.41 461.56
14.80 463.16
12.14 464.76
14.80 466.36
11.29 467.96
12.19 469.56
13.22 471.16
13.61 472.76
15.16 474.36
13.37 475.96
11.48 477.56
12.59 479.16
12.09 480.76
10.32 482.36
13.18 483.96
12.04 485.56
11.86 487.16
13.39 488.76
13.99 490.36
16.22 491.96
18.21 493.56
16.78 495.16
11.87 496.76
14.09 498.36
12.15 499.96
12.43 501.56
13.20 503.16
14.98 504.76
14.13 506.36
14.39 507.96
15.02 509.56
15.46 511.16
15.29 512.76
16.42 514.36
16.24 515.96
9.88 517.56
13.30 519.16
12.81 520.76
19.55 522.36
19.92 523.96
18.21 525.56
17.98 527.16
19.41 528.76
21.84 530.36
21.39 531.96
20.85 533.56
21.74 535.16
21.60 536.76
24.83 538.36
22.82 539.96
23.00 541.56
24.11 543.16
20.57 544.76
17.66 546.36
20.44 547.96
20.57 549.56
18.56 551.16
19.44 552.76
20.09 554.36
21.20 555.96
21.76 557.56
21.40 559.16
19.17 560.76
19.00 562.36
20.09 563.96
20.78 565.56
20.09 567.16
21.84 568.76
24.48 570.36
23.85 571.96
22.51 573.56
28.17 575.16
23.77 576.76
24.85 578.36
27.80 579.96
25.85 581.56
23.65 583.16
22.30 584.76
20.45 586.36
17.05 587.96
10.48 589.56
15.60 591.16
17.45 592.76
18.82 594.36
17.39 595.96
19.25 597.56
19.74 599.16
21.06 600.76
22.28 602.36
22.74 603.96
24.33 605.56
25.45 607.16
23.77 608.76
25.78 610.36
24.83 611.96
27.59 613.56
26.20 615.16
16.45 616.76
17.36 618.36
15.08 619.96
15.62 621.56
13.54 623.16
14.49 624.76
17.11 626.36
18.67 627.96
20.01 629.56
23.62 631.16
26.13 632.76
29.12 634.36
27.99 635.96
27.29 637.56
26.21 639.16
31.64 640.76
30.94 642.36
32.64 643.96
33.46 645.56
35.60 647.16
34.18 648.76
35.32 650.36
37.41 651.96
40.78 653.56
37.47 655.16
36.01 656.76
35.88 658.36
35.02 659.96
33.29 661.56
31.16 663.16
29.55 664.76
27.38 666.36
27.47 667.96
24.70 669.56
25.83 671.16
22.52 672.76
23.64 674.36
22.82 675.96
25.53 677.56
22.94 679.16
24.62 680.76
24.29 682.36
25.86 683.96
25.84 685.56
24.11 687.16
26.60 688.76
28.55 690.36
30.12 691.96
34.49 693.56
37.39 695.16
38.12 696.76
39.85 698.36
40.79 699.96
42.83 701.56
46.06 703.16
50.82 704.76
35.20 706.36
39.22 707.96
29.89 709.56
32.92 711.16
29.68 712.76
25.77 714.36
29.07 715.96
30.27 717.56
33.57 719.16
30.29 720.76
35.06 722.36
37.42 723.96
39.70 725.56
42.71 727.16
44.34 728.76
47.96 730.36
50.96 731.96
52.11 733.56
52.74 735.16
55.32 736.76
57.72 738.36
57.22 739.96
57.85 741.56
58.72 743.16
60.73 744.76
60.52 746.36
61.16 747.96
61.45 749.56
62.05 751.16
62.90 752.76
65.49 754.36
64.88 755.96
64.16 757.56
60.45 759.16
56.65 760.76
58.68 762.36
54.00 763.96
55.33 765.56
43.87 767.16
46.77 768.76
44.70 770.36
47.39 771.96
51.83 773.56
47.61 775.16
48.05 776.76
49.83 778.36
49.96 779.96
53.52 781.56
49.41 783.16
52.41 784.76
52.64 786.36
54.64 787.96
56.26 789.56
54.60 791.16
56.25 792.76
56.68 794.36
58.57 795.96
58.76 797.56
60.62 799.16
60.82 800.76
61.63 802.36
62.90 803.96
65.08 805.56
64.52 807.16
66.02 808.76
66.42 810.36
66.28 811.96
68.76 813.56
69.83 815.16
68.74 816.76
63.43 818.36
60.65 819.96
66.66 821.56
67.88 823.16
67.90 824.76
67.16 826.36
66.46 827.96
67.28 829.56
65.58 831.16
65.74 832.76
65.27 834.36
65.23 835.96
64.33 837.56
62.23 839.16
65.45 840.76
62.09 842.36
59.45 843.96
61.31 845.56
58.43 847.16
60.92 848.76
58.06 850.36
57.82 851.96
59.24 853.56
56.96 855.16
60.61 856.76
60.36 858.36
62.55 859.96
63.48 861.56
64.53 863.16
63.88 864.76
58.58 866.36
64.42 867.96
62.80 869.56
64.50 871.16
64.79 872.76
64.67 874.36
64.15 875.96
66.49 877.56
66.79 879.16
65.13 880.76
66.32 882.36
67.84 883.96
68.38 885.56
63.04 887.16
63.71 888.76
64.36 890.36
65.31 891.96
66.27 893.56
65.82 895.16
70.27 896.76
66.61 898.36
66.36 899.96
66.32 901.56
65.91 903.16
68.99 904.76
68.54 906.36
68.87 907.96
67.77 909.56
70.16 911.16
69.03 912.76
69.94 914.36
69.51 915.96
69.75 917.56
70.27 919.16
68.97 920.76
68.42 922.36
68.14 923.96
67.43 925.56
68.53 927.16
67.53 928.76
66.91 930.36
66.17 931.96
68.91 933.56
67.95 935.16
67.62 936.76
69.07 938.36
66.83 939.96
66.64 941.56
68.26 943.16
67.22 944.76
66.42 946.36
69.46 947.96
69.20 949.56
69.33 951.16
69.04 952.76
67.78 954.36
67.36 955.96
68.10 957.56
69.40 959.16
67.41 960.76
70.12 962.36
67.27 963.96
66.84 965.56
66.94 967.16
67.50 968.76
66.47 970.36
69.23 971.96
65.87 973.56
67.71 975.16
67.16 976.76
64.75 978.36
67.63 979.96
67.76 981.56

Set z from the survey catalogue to 0.00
